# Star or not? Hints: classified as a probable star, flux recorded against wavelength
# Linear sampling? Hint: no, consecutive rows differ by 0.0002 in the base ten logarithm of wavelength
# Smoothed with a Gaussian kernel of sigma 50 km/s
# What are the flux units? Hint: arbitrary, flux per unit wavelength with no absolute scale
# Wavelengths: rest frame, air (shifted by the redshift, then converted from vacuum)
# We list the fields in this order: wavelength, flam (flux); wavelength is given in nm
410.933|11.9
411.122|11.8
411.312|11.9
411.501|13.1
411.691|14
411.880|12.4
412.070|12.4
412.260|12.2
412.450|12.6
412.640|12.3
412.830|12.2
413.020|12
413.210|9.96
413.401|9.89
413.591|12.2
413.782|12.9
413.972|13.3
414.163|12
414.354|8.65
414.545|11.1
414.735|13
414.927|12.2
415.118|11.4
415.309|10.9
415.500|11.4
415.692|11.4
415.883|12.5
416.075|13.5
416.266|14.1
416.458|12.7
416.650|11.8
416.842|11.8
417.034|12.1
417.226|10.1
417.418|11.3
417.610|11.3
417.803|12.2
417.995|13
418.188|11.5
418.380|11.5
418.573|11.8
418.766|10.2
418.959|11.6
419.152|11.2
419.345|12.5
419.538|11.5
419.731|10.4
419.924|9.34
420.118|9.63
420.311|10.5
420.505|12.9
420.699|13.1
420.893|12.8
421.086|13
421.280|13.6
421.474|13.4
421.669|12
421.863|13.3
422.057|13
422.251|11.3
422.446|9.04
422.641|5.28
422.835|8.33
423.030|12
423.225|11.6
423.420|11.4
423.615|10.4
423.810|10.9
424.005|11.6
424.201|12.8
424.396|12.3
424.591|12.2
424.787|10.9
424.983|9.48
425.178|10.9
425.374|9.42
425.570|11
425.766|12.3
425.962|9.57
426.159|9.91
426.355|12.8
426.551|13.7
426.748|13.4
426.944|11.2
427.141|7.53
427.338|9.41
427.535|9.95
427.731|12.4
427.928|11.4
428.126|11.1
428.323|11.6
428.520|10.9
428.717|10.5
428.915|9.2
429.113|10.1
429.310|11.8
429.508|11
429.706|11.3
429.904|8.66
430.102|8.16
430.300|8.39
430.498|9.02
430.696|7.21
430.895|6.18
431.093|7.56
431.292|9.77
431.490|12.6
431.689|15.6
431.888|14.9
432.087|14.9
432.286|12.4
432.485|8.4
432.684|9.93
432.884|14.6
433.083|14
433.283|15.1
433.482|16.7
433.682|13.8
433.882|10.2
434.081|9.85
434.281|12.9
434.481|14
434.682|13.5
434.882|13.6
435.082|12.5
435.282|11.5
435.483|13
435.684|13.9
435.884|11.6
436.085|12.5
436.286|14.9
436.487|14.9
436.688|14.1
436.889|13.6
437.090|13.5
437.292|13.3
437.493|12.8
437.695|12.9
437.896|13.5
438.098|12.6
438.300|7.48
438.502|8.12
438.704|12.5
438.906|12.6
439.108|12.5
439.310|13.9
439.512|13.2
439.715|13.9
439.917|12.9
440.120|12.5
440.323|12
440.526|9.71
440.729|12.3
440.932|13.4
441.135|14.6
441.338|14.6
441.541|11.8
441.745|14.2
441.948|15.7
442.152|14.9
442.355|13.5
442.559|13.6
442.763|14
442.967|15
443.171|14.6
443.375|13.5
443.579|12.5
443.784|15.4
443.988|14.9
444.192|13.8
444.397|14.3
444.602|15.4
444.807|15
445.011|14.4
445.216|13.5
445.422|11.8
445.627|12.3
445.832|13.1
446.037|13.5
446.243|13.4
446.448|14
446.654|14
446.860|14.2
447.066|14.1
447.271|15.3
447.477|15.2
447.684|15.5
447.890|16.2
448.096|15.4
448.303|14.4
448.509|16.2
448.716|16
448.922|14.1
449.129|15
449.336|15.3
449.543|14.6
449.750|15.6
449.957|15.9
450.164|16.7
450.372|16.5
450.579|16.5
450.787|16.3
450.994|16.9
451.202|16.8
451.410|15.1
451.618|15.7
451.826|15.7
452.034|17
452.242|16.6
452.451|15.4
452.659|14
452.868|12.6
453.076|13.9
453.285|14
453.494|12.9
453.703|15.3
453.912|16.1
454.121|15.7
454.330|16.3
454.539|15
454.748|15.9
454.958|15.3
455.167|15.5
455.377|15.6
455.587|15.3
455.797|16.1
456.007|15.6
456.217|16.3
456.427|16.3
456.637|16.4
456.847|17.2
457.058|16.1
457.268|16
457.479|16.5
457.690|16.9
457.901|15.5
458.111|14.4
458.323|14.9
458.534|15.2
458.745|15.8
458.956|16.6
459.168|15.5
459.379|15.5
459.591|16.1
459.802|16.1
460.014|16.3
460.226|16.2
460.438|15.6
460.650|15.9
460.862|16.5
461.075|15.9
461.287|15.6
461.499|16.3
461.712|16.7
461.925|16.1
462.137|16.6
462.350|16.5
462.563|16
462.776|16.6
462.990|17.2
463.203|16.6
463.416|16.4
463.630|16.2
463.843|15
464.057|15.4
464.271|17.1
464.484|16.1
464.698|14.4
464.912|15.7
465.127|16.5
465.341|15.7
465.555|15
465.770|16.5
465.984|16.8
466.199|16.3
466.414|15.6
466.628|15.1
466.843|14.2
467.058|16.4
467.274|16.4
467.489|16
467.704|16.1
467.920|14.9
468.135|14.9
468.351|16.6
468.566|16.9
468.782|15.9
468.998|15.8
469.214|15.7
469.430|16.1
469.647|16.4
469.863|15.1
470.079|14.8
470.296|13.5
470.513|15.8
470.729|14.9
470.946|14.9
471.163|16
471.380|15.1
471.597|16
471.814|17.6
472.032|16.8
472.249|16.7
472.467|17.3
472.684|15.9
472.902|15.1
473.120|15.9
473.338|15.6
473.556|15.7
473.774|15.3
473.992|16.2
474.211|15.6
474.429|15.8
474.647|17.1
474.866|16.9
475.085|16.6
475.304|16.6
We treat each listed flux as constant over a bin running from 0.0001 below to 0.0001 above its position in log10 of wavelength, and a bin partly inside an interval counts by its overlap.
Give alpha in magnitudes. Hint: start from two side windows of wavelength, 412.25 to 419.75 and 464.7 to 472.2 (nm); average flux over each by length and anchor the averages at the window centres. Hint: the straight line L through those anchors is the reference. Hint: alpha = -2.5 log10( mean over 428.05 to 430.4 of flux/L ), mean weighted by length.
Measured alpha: 0.24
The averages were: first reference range 11.8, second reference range 15.8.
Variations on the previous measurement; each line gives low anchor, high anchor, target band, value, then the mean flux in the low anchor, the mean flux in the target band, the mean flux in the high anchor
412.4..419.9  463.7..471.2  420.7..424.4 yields 0.065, 11.7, 11.5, 15.7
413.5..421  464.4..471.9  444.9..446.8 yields 0.047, 11.7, 13.4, 15.7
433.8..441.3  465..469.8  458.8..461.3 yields -0.063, 12.6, 16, 15.9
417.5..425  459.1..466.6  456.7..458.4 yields -0.034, 11.4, 16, 16.1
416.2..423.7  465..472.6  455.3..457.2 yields -0.098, 11.5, 16.1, 15.8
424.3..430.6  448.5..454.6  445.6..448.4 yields 0.013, 10.7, 14.4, 15.4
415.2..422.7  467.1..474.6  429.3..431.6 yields 0.337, 11.7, 9.24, 15.8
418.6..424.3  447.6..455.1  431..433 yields 0.061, 11.3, 12.1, 15.5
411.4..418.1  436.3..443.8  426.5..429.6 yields 0.156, 12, 10.9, 13.1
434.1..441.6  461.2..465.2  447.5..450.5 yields -0.093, 12.8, 15.5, 16.2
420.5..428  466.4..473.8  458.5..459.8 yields -0.083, 11.3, 15.8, 15.8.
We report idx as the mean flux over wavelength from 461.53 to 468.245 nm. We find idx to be 16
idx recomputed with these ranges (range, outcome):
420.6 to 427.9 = 11.3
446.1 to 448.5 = 14.7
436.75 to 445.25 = 13.3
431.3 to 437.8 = 13.1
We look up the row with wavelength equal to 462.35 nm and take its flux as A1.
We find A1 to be 16.5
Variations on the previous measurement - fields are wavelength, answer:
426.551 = 13.7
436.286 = 14.9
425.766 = 12.3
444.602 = 15.4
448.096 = 15.4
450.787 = 16.3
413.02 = 12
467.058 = 16.4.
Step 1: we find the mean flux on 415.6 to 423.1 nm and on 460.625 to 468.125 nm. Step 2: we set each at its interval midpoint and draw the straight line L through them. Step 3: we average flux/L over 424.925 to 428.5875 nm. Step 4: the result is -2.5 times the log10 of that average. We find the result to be 0.13 mag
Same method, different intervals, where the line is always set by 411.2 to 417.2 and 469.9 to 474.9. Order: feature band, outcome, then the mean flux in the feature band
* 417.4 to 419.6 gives 0.06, 11.6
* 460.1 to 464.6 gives -0.07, 16.2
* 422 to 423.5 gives 0.23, 10.2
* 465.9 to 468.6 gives -0.02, 15.8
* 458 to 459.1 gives -0.03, 15.4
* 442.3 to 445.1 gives -0.03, 14.3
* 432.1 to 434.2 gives 0.06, 12.6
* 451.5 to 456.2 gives -0.05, 15.3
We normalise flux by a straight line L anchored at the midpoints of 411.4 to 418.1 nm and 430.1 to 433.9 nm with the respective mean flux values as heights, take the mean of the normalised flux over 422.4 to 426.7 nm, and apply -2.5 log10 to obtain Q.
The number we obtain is 0.09 mag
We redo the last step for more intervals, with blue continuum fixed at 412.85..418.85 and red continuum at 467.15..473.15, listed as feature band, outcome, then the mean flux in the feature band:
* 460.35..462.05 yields -0.065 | 16.1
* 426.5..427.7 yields 0.162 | 10.8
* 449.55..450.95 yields -0.131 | 16.2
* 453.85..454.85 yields -0.083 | 15.8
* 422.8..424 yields 0.126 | 11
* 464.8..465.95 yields -0.032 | 15.9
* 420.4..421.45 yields -0.083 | 13.1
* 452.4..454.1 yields 0.018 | 14.3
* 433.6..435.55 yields 0.058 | 12.5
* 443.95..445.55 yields -0.013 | 14.1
